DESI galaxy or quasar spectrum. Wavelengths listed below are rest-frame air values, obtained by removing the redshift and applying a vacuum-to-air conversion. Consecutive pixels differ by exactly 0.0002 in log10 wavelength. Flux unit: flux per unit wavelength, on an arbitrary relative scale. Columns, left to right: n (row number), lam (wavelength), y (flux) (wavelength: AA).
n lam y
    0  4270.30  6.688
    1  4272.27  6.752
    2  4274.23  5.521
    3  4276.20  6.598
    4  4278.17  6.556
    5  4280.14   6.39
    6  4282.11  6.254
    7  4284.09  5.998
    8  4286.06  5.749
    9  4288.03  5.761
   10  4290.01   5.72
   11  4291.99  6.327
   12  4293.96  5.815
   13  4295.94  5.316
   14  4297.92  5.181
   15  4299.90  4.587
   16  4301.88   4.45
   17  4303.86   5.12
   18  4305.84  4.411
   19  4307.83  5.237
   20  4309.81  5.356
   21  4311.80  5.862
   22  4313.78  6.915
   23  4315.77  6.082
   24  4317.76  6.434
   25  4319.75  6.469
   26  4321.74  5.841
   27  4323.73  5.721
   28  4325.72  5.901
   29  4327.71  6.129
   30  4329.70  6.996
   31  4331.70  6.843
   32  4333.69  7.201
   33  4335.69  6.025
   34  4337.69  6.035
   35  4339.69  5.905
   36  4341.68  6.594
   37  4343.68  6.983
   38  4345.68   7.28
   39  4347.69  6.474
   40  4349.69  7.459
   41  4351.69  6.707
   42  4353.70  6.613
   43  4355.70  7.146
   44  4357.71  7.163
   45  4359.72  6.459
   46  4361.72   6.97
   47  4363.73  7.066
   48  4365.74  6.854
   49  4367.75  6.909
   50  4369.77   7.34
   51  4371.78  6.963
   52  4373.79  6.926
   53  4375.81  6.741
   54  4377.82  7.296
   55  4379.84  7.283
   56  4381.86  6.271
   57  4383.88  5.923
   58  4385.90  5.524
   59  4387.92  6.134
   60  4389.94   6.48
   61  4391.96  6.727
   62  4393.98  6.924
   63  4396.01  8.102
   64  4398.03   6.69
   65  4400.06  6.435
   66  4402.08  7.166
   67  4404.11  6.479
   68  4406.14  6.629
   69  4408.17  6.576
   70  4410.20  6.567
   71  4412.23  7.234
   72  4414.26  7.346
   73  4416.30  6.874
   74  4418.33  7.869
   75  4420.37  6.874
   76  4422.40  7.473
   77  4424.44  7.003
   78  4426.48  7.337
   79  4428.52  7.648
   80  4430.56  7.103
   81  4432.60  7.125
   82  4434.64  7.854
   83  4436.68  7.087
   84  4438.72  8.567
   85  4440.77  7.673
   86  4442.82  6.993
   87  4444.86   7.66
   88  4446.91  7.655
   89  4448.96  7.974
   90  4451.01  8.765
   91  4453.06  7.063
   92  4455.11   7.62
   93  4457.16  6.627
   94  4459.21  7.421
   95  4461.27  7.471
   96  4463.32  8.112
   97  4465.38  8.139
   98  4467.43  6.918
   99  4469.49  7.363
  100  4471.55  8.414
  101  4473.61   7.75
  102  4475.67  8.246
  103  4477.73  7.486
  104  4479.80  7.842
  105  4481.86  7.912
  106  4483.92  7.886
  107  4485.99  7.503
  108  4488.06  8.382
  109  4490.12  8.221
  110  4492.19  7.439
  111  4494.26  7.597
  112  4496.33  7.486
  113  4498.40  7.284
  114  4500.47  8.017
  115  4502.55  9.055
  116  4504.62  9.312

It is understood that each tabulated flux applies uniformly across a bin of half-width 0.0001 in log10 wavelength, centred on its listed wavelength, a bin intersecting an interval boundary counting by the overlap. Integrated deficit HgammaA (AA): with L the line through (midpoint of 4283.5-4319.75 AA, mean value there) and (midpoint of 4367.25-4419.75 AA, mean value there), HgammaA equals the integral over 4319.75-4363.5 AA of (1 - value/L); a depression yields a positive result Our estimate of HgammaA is -3.34 AA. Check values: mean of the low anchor 5.59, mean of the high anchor 6.82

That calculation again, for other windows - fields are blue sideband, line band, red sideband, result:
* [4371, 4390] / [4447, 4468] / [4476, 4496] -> -0.4 AA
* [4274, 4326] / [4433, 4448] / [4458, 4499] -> -0.6 AA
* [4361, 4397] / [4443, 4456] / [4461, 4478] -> -0.3 AA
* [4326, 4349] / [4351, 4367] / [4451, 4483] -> -0.3 AA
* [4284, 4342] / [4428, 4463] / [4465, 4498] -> -0.9 AA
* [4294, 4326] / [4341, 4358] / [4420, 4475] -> -2.2 AA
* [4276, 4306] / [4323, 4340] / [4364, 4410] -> -0.6 AA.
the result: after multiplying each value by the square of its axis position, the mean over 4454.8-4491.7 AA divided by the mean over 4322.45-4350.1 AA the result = 1.3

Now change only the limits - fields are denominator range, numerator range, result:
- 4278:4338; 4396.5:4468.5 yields 1.32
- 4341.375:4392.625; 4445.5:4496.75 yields 1.20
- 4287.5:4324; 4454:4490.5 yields 1.49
